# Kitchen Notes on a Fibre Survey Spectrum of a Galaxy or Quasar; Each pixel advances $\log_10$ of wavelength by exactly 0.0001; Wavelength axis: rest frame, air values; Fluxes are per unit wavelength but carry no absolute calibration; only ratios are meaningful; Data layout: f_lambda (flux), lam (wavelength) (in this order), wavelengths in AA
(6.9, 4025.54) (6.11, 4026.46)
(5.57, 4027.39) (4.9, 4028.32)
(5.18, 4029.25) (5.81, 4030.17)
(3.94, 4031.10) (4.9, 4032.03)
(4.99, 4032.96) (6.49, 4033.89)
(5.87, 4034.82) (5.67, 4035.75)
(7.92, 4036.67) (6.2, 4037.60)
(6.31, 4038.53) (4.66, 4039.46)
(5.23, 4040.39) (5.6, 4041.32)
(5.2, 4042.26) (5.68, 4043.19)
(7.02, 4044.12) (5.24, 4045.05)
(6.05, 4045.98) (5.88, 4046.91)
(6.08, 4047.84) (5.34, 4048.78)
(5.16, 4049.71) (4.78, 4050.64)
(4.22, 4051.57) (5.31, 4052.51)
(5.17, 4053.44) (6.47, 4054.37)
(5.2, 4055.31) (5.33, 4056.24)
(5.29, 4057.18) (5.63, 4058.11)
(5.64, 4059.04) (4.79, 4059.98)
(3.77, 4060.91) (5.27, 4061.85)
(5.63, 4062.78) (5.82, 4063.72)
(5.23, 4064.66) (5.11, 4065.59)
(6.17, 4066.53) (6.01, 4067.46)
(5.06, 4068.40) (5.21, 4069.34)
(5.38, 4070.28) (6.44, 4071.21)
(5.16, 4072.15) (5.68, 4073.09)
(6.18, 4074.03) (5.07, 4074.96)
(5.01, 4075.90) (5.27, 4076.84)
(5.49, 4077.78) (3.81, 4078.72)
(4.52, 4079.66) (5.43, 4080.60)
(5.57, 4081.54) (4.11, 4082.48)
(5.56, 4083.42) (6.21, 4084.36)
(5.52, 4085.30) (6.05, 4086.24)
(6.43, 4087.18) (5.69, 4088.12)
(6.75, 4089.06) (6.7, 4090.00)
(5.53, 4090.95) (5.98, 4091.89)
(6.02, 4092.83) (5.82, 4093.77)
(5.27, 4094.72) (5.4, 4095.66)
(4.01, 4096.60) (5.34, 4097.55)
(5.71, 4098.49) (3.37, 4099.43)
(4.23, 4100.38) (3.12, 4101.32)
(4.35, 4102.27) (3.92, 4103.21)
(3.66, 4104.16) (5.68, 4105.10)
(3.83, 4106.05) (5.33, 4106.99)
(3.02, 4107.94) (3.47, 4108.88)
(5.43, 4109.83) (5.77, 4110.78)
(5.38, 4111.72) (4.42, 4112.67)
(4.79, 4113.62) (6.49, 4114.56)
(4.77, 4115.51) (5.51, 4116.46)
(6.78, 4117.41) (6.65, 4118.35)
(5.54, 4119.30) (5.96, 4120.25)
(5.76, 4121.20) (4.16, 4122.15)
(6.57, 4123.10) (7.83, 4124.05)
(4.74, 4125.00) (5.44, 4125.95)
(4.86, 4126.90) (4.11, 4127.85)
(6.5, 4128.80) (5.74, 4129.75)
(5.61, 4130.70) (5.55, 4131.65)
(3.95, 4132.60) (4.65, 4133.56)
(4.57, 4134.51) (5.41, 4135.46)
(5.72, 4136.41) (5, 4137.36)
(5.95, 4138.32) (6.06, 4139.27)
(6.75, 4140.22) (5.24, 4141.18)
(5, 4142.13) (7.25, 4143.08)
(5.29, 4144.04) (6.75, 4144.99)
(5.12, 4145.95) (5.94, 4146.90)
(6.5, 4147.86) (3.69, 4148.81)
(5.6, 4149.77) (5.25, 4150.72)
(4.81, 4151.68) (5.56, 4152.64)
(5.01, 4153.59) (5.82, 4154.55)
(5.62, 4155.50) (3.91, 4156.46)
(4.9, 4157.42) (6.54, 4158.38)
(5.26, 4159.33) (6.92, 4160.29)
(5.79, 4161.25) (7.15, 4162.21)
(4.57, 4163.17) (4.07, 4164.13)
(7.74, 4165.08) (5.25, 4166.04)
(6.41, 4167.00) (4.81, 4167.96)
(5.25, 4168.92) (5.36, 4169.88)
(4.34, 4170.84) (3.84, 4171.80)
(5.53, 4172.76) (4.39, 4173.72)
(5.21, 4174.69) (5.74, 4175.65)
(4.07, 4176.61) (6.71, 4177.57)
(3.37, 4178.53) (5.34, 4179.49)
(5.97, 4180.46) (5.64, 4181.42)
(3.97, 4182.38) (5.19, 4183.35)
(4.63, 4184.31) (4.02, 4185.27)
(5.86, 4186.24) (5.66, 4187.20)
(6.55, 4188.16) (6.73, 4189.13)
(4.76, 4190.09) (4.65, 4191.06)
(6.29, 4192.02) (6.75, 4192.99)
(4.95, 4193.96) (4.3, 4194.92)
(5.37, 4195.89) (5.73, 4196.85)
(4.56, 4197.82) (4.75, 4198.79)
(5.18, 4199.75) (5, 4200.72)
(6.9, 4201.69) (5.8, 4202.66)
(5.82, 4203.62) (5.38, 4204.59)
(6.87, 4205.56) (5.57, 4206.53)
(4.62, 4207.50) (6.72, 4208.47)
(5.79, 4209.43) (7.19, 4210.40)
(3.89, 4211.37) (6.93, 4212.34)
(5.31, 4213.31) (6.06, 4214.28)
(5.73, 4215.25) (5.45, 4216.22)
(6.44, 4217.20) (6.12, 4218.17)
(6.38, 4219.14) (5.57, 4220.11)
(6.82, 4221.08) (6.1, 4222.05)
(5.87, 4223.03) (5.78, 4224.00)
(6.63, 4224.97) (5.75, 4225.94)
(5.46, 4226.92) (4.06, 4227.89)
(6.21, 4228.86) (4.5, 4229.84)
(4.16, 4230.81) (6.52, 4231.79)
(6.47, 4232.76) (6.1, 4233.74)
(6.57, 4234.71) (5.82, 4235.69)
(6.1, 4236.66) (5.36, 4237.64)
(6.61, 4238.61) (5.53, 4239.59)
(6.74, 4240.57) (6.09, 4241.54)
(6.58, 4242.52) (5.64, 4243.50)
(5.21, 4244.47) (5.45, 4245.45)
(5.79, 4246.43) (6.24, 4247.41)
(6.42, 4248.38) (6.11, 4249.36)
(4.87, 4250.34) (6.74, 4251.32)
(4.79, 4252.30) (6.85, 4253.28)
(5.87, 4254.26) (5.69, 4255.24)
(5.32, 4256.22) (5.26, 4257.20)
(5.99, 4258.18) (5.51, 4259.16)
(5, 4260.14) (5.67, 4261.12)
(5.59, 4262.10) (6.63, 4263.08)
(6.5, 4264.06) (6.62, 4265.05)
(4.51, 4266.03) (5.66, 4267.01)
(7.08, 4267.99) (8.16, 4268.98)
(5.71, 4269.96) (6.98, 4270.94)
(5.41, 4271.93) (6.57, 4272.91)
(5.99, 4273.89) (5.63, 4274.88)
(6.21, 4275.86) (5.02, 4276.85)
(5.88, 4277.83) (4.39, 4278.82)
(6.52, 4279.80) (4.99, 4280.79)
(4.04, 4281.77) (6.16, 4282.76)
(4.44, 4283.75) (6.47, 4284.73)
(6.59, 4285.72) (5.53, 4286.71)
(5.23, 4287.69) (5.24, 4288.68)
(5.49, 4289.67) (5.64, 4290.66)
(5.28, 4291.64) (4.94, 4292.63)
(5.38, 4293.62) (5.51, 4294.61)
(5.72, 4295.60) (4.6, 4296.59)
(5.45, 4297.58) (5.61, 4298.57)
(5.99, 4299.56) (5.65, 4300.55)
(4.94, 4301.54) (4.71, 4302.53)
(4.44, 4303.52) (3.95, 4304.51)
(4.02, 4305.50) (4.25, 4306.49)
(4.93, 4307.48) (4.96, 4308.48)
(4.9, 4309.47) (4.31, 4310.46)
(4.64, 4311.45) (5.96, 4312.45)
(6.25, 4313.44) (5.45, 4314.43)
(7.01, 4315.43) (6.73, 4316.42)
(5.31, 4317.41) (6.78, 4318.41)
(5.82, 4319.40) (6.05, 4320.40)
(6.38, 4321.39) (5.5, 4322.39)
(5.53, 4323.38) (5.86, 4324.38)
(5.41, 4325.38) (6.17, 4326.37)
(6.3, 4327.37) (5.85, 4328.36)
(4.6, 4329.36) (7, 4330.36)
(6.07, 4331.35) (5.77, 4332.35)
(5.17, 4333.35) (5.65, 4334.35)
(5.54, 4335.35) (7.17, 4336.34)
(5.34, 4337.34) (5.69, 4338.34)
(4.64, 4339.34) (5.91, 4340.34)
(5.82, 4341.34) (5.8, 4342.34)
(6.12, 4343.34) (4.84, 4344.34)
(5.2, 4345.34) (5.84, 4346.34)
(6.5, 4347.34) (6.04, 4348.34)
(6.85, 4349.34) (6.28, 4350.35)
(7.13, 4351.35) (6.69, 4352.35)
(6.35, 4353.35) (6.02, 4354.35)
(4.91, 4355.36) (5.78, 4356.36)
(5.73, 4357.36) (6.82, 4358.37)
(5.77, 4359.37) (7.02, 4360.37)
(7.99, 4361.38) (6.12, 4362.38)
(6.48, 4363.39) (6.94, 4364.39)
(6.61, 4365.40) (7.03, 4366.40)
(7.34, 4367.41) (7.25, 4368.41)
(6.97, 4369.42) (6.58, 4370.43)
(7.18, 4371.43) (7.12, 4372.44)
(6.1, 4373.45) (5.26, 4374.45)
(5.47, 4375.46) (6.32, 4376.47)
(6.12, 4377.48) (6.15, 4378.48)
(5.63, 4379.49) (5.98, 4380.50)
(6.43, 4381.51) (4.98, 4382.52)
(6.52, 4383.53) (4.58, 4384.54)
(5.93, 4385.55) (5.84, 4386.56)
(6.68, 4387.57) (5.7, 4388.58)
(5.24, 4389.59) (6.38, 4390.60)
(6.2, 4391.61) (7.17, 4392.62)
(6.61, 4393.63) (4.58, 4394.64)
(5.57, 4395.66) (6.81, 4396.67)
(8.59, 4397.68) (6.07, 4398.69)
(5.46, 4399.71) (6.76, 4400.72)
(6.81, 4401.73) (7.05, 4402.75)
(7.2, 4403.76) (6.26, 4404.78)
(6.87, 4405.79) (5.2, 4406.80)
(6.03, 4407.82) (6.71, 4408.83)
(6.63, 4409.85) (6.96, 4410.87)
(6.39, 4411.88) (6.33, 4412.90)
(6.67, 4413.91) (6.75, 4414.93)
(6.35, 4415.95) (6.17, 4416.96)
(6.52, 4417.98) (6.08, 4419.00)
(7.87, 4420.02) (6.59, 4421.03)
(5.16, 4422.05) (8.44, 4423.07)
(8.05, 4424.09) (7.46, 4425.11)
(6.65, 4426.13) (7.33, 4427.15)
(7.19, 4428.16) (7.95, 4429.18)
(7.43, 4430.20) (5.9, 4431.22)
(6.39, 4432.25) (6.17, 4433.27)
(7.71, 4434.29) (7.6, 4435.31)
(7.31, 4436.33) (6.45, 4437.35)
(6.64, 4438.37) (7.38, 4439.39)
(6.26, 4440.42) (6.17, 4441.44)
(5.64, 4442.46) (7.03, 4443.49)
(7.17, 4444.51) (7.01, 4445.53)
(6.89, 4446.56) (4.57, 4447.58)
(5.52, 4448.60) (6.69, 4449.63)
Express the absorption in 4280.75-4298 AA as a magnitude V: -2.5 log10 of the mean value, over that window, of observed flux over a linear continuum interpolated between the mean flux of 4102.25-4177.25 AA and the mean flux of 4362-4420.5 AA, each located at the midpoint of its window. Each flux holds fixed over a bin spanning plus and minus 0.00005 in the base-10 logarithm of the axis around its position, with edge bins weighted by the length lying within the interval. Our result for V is 0.11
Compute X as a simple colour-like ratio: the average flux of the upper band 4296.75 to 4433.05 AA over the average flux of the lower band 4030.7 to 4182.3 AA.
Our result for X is 1.14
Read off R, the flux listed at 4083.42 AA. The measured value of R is 5.56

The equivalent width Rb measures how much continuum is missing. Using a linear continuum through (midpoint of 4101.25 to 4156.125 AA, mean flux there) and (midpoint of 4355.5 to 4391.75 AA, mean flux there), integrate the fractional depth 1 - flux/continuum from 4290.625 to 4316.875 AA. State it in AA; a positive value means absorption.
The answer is 3.4 AA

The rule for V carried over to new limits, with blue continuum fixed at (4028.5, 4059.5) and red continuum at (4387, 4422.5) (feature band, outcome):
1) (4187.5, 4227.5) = 0.033 mag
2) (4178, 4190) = 0.127 mag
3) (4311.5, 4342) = 0.064 mag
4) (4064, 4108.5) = 0.091 mag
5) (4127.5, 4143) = 0.068 mag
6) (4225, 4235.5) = 0.069 mag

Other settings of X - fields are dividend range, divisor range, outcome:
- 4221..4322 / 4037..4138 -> 1.07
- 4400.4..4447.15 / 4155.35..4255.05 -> 1.20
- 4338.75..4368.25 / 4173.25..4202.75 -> 1.18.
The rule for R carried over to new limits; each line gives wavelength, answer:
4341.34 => 5.82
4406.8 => 5.2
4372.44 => 7.12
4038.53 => 6.31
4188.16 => 6.55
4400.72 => 6.76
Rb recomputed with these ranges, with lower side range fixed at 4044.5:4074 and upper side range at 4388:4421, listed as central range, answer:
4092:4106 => 2.1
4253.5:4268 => 0.6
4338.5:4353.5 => 0.7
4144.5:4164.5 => 0.8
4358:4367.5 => -0.7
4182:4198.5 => 1.5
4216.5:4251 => 0.3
